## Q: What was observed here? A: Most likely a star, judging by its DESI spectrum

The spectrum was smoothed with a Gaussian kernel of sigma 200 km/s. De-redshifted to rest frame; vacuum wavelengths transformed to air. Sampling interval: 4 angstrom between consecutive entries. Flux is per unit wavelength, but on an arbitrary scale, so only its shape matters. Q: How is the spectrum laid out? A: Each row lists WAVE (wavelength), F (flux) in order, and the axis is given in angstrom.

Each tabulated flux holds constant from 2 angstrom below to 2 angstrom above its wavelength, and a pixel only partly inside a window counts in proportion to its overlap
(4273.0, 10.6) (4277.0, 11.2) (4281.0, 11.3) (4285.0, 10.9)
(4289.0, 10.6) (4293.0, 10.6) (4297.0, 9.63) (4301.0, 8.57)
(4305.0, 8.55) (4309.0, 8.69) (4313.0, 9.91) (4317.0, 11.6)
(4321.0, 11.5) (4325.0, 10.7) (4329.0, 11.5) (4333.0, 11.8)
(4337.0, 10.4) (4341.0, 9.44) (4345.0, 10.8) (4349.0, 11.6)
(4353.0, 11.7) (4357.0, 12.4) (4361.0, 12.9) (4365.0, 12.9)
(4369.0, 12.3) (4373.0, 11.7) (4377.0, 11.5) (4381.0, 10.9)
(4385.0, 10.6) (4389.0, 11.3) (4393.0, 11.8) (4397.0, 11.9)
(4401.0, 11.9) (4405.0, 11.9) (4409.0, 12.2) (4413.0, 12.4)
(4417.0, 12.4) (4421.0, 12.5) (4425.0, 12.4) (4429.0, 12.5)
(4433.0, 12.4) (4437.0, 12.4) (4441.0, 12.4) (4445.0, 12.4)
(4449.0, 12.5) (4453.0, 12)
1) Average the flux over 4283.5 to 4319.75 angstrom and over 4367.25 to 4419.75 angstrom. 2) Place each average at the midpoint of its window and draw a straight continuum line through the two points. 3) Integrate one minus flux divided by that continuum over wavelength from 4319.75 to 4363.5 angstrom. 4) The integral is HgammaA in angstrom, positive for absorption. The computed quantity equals -2.6 angstrom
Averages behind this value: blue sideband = 9.91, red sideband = 11.8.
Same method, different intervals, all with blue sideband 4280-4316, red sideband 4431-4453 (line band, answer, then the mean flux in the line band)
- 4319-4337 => -1.5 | 11.3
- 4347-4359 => -1.2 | 11.9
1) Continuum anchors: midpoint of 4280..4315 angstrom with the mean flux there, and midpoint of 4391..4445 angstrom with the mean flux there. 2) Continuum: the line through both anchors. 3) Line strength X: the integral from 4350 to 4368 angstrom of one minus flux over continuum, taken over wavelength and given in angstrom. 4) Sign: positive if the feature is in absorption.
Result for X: -2.2 angstrom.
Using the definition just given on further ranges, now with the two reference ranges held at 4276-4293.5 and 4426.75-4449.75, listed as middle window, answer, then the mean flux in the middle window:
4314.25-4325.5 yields 0.02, 11.3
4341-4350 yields 0.59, 10.8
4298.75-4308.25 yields 2.15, 8.61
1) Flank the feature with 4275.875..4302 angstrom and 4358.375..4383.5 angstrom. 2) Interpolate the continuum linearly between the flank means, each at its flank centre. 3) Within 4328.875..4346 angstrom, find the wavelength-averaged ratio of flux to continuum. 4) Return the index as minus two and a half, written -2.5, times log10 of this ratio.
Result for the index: 0.06 mag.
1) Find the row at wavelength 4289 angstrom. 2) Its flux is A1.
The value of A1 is 10.6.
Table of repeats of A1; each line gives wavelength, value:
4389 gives 11.3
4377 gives 11.5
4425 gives 12.4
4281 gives 11.3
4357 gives 12.4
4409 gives 12.2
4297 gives 9.63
